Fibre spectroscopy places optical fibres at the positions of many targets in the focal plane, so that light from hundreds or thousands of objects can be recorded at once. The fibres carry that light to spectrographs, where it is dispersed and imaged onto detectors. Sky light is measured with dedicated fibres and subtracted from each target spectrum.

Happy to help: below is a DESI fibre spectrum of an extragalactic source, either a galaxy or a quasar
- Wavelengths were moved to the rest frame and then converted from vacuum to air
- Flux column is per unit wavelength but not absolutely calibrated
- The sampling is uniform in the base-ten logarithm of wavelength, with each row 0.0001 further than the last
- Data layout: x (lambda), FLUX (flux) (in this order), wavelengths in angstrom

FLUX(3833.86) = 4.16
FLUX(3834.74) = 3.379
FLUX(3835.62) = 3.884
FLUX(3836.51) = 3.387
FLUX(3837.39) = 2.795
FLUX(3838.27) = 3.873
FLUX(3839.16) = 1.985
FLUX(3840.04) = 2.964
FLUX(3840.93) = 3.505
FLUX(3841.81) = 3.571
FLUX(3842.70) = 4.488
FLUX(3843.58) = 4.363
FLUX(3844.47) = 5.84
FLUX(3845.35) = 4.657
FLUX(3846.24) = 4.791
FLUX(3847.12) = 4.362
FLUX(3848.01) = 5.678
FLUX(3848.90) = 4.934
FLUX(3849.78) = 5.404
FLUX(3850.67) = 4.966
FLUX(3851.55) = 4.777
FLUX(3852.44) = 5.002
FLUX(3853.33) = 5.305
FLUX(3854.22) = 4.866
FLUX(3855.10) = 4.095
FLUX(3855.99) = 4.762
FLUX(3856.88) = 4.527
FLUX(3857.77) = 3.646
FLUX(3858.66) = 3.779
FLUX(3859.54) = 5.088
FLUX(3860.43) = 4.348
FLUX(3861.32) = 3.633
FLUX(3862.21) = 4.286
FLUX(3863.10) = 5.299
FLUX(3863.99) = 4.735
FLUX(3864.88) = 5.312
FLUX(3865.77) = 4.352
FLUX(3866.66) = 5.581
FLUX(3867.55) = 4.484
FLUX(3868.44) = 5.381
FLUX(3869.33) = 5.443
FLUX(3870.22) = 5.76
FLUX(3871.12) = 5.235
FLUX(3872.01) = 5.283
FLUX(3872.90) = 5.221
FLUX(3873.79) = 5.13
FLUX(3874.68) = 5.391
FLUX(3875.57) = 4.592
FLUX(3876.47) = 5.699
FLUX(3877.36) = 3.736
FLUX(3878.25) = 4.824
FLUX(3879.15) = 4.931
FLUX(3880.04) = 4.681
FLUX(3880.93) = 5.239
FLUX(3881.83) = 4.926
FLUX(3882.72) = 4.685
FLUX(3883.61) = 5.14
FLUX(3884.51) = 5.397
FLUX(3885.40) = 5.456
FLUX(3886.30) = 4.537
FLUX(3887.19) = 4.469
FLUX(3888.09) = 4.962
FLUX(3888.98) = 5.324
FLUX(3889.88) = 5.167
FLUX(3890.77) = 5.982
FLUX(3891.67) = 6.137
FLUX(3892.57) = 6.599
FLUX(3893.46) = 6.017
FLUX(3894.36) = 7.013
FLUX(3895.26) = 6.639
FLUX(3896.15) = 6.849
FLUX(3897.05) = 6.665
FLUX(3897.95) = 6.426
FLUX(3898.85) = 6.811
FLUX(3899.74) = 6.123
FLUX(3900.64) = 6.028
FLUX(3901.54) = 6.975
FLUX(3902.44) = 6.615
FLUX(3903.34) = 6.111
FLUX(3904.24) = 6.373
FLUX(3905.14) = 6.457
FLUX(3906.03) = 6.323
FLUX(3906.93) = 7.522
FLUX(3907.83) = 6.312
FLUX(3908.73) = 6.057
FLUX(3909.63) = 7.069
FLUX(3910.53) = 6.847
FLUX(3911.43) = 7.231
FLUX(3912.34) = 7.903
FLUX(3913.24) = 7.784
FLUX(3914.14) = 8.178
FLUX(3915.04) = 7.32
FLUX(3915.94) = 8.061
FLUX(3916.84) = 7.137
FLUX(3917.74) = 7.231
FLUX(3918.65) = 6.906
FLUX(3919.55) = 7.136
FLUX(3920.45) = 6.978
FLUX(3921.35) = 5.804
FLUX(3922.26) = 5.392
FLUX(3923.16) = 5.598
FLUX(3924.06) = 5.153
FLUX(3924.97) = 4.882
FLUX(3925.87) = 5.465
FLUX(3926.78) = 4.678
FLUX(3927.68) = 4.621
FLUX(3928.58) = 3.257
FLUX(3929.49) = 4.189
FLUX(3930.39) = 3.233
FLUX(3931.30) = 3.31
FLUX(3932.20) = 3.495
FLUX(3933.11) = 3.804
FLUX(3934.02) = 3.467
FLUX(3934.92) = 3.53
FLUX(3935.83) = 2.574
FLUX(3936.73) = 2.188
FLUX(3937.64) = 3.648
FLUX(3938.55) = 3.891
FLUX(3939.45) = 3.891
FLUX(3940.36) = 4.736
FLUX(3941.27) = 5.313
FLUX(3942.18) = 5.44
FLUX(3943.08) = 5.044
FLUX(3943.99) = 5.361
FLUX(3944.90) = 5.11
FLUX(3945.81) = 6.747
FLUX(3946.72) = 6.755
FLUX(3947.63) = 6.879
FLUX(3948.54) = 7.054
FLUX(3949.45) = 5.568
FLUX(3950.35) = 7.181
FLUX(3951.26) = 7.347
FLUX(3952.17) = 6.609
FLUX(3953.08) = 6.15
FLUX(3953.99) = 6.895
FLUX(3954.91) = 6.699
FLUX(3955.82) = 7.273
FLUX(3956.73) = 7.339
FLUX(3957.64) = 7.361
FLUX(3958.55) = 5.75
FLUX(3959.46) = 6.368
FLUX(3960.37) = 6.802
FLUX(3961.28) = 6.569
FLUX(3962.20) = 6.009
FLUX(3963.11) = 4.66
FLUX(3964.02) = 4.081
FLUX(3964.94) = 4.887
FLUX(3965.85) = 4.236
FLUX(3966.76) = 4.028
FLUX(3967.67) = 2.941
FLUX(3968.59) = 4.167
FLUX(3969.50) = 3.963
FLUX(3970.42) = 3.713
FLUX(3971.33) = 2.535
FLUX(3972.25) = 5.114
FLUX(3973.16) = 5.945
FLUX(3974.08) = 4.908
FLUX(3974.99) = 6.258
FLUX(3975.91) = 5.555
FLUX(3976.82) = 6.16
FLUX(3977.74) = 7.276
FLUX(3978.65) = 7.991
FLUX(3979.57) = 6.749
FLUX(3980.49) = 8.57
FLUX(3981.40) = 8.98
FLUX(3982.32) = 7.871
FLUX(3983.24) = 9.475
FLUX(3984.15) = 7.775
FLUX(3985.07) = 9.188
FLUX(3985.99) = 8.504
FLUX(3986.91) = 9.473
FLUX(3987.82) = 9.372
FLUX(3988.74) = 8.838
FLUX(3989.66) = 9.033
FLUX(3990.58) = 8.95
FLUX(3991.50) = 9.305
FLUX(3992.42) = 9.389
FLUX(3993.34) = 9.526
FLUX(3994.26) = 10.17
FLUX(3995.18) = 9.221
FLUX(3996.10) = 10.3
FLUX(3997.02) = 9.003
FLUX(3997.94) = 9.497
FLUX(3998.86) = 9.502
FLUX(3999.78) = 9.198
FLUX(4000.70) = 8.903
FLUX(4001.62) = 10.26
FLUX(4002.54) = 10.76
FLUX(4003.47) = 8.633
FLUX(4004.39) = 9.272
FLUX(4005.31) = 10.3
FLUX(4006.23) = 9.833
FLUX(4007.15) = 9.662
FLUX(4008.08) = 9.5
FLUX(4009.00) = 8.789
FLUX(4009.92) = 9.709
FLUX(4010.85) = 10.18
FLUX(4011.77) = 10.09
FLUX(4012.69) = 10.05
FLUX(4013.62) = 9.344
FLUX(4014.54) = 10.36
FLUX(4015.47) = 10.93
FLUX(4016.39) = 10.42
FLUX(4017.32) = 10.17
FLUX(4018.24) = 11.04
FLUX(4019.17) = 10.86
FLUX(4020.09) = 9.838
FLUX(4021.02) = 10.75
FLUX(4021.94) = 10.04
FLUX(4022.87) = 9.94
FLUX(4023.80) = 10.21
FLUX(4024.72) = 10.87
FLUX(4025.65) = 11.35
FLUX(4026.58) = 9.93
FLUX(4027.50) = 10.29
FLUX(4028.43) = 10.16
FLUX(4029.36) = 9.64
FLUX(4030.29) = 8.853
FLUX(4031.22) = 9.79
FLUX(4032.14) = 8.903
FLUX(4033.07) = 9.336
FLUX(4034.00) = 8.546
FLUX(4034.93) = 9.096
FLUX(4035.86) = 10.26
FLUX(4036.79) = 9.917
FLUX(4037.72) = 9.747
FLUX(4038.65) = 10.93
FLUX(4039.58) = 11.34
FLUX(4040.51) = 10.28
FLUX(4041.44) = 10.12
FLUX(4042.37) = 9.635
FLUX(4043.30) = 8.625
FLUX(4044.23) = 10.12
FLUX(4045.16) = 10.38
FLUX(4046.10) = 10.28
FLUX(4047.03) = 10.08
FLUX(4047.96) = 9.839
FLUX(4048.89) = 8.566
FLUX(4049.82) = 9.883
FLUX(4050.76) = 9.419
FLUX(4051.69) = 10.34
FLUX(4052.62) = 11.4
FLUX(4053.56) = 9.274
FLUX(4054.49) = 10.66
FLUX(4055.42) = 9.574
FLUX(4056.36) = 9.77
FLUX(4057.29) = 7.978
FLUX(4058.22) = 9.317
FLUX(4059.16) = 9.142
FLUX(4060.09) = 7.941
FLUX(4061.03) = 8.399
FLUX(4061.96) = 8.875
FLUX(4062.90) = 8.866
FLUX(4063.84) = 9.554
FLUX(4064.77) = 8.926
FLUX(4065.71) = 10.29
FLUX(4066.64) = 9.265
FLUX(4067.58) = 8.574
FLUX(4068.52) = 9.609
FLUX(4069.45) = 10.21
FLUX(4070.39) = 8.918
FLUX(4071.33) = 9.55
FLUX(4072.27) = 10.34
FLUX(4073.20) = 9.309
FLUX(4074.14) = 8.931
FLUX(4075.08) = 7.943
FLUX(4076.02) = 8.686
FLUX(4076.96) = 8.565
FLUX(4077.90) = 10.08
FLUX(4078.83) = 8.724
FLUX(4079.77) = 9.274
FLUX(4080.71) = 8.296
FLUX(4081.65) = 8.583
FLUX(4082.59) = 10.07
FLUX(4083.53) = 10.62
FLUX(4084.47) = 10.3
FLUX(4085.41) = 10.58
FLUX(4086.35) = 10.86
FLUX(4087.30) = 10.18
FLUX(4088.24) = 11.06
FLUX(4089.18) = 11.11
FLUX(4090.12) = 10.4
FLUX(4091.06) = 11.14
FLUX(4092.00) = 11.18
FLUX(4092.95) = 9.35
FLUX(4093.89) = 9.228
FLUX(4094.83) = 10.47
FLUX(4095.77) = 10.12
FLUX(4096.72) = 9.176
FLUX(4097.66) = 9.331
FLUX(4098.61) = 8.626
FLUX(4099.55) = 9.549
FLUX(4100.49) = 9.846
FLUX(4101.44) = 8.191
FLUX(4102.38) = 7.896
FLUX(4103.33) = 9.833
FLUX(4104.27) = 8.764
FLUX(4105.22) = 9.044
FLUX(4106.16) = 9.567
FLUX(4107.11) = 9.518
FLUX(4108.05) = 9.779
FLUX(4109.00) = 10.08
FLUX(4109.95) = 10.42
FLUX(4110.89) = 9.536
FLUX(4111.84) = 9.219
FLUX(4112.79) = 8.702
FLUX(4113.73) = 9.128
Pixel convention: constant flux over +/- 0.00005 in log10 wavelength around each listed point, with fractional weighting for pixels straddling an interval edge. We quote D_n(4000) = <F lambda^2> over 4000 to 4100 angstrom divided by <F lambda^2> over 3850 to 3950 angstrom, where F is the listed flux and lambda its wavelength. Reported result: 1.9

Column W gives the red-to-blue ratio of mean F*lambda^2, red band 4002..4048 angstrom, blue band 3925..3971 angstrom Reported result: 2.04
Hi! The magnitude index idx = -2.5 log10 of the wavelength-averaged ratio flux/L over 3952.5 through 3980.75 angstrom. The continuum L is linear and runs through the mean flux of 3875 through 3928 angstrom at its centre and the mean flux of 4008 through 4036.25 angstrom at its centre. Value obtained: 0.39 mag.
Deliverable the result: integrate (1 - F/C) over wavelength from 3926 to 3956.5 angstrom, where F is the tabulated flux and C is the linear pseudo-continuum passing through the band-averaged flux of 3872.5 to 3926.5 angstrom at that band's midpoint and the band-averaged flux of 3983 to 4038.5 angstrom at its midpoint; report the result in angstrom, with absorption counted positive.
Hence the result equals 9.9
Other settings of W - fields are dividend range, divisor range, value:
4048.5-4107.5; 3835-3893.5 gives 2.22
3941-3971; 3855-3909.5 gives 1.10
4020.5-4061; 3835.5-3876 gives 2.35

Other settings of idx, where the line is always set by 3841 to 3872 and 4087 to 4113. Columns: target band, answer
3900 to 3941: 0.08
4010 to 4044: -0.22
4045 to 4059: -0.12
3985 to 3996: -0.23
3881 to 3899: -0.05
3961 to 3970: 0.47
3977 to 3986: -0.12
